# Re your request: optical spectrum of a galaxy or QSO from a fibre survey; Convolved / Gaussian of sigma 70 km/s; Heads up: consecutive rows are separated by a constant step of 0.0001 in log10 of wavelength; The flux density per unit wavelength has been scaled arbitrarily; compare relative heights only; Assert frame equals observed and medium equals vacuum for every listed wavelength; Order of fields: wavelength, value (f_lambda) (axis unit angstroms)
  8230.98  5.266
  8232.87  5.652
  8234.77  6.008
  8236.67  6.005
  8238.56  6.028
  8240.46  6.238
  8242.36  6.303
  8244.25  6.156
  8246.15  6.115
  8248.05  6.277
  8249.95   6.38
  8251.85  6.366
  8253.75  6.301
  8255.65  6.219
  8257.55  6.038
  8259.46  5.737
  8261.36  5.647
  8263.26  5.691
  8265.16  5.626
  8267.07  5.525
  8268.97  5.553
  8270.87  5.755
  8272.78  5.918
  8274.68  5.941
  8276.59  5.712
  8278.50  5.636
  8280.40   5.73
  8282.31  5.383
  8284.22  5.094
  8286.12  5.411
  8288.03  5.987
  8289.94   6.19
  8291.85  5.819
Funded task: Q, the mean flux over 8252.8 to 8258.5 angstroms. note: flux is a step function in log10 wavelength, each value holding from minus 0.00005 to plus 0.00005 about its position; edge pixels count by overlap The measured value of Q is 6.19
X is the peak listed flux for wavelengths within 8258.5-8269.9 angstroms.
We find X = 5.737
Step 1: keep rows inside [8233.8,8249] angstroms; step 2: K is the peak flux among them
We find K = 6.303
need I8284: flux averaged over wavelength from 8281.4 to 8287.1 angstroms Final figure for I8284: 5.3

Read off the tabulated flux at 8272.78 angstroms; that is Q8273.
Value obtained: 5.918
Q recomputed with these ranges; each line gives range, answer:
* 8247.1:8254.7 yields 6.33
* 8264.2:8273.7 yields 5.67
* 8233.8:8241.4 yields 6.07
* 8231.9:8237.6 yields 5.88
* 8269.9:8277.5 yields 5.83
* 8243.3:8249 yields 6.19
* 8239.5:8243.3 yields 6.26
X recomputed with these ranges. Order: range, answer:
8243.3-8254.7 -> 6.38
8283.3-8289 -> 5.987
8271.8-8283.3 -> 5.941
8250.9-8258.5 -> 6.366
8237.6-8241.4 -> 6.238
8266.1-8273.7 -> 5.918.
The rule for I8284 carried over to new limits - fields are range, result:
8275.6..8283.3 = 5.61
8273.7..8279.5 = 5.77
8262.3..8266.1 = 5.67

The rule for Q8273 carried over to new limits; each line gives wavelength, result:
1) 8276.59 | 5.712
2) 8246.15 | 6.115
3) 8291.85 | 5.819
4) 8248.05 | 6.277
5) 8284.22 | 5.094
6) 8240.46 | 6.238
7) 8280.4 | 5.73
